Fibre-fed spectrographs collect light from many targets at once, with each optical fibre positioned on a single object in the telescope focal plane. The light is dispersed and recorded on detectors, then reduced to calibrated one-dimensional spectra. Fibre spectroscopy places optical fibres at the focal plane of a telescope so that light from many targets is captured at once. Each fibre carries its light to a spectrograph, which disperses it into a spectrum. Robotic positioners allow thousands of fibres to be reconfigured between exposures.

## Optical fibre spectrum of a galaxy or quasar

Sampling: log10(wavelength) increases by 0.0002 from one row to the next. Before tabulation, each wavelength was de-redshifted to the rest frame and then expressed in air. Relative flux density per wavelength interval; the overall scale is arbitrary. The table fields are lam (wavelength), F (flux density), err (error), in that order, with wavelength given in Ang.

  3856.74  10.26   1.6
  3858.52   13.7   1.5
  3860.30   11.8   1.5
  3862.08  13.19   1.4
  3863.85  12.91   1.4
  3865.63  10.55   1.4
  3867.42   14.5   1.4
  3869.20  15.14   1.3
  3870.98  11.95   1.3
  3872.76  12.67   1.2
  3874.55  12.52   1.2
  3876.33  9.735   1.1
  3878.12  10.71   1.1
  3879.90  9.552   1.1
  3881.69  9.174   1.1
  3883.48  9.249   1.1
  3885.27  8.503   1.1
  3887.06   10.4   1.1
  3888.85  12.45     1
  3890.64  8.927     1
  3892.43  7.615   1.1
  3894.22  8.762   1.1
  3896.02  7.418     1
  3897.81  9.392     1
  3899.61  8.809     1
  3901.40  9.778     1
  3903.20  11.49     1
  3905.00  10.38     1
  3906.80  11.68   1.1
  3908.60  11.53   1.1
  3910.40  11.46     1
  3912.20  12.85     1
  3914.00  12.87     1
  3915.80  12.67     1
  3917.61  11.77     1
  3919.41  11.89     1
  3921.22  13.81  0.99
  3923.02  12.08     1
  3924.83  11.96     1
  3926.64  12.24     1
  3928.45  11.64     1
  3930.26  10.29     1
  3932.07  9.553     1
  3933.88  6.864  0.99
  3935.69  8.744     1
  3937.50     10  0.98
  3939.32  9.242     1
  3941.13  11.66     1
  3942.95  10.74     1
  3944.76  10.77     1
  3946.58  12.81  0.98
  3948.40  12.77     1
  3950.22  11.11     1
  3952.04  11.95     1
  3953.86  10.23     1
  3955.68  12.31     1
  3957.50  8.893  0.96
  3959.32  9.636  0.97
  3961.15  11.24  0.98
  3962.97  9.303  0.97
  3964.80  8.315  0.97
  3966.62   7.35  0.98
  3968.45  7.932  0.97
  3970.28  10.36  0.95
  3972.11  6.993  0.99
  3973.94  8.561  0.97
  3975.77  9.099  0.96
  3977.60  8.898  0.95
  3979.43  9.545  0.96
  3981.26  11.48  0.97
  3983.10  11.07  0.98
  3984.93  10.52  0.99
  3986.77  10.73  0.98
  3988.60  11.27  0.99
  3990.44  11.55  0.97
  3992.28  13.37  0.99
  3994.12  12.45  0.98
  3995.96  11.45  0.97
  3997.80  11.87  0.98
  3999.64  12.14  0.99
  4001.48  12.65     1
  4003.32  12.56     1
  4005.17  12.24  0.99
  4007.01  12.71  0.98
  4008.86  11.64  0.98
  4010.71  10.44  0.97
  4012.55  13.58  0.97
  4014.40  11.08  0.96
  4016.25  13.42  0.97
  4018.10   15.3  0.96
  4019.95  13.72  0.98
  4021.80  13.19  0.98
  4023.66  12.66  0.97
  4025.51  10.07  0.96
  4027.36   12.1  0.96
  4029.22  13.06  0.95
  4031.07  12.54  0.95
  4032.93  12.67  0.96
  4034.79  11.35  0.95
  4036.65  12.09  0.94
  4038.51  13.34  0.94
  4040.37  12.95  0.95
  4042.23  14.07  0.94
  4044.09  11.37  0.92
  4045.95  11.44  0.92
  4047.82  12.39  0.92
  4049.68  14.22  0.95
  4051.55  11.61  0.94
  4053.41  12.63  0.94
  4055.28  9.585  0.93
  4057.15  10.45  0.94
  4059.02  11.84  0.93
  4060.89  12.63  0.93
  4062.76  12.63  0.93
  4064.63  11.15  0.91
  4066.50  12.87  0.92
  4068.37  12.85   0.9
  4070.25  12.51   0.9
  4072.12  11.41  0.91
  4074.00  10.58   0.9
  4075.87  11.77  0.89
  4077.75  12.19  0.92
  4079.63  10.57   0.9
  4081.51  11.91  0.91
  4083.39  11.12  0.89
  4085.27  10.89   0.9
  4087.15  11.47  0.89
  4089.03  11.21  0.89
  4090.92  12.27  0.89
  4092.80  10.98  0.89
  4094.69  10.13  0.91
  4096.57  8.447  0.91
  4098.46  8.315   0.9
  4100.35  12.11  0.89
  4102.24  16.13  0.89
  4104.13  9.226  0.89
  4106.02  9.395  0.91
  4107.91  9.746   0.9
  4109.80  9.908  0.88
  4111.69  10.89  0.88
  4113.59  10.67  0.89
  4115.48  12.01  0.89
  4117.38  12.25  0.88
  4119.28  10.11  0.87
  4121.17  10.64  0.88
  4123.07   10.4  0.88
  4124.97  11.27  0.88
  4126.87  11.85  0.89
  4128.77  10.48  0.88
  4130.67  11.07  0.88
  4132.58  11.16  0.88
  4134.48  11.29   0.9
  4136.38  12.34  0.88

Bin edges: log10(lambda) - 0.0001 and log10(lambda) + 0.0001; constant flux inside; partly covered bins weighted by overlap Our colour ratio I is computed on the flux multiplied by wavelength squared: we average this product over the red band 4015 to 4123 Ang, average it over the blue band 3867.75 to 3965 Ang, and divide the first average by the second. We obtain 1.17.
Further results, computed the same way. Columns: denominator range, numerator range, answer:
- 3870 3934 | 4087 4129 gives 1.12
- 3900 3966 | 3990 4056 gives 1.18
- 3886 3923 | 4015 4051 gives 1.25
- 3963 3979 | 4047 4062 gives 1.46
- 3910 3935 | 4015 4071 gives 1.14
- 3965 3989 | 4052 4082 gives 1.30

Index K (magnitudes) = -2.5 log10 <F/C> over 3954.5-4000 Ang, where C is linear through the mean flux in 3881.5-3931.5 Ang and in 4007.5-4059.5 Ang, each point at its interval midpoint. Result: 0.140 mag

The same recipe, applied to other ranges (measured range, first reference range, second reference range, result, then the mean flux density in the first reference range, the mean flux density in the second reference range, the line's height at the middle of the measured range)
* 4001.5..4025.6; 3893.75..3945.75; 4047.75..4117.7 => -0.13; 10.8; 11.4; 11.1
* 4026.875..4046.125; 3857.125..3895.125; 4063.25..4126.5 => -0.12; 11.1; 11.1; 11.1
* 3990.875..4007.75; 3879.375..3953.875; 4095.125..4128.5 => -0.16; 10.7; 10.8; 10.7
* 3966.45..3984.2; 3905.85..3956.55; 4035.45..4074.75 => 0.25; 11.3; 12.1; 11.6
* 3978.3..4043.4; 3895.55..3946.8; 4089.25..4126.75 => -0.12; 10.9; 10.8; 10.9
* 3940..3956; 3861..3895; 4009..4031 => 0.02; 11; 12.6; 11.8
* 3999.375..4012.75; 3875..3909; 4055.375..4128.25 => -0.15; 9.78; 11.2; 10.6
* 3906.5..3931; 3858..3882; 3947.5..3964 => -0.07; 12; 10.8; 11.3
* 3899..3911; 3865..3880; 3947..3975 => 0.05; 12.1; 9.84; 11.3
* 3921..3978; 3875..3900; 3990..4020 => 0.08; 9.4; 12.5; 11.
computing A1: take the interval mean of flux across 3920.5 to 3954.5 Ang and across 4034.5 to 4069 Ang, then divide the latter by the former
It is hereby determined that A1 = 1.11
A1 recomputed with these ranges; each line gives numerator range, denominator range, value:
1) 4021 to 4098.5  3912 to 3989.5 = 1.12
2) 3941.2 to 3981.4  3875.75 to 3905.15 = 1.05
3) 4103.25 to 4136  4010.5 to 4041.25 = 0.85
